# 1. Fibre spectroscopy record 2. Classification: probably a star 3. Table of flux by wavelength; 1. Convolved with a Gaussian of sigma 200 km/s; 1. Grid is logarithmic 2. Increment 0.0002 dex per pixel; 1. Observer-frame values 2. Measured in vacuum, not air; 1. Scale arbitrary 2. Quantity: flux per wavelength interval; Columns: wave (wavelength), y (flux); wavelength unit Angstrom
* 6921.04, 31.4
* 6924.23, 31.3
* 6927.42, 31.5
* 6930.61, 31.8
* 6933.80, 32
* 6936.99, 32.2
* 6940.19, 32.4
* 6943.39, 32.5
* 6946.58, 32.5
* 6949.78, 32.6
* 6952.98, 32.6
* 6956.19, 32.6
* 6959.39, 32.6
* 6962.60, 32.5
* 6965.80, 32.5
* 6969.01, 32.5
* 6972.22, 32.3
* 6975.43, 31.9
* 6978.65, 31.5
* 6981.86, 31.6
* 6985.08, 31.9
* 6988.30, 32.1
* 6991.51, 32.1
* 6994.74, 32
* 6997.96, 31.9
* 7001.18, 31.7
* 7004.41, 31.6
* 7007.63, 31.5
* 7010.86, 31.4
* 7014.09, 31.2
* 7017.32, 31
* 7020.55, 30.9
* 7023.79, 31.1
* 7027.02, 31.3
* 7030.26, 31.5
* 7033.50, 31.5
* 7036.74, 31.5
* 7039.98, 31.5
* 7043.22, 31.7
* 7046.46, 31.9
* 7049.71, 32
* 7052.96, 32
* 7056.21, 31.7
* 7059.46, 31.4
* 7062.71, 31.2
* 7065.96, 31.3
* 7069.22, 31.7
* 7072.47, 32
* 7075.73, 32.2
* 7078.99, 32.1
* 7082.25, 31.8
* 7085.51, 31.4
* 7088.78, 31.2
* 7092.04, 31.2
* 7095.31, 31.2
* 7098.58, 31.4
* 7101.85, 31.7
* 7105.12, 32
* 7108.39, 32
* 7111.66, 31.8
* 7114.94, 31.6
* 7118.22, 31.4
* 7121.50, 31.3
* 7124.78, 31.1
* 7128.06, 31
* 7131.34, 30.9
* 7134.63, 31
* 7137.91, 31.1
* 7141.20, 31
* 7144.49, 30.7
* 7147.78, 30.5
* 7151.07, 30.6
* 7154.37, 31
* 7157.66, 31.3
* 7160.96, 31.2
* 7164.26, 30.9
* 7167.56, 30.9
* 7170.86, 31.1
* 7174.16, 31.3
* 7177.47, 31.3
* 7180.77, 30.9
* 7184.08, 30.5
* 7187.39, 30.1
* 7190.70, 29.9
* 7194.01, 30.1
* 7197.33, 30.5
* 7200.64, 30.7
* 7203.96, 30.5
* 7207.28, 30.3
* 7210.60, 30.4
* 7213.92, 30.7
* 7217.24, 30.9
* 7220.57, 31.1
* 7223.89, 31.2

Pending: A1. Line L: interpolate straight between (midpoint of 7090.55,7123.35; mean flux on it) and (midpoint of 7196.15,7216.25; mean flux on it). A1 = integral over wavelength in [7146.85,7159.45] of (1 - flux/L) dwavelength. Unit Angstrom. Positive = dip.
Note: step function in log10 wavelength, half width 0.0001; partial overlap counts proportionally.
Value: 0.1 Angstrom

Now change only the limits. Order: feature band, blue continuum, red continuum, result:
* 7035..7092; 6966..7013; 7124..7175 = -0.4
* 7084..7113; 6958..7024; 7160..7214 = -0.3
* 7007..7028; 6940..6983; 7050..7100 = 0.5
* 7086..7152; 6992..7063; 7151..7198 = -0.4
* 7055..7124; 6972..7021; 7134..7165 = -0.8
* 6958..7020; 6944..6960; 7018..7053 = 0.5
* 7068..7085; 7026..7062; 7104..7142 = -0.2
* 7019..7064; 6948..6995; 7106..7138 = 0.4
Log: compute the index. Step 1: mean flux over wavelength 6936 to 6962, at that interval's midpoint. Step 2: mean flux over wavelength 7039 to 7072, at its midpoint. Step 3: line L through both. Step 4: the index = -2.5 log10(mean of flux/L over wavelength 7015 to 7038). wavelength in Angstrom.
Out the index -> 0.02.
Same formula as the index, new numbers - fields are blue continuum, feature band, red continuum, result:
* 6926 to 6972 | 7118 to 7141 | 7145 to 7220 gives 0.00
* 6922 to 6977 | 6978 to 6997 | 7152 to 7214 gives 0.00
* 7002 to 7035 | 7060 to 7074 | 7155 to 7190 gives -0.01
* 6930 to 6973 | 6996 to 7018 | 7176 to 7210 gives 0.02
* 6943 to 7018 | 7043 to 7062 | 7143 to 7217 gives -0.01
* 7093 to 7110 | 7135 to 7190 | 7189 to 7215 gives 0.00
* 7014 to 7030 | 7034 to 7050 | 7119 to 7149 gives -0.02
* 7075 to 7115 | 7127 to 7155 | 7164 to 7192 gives 0.01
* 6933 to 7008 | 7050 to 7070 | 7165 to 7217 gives 0.00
